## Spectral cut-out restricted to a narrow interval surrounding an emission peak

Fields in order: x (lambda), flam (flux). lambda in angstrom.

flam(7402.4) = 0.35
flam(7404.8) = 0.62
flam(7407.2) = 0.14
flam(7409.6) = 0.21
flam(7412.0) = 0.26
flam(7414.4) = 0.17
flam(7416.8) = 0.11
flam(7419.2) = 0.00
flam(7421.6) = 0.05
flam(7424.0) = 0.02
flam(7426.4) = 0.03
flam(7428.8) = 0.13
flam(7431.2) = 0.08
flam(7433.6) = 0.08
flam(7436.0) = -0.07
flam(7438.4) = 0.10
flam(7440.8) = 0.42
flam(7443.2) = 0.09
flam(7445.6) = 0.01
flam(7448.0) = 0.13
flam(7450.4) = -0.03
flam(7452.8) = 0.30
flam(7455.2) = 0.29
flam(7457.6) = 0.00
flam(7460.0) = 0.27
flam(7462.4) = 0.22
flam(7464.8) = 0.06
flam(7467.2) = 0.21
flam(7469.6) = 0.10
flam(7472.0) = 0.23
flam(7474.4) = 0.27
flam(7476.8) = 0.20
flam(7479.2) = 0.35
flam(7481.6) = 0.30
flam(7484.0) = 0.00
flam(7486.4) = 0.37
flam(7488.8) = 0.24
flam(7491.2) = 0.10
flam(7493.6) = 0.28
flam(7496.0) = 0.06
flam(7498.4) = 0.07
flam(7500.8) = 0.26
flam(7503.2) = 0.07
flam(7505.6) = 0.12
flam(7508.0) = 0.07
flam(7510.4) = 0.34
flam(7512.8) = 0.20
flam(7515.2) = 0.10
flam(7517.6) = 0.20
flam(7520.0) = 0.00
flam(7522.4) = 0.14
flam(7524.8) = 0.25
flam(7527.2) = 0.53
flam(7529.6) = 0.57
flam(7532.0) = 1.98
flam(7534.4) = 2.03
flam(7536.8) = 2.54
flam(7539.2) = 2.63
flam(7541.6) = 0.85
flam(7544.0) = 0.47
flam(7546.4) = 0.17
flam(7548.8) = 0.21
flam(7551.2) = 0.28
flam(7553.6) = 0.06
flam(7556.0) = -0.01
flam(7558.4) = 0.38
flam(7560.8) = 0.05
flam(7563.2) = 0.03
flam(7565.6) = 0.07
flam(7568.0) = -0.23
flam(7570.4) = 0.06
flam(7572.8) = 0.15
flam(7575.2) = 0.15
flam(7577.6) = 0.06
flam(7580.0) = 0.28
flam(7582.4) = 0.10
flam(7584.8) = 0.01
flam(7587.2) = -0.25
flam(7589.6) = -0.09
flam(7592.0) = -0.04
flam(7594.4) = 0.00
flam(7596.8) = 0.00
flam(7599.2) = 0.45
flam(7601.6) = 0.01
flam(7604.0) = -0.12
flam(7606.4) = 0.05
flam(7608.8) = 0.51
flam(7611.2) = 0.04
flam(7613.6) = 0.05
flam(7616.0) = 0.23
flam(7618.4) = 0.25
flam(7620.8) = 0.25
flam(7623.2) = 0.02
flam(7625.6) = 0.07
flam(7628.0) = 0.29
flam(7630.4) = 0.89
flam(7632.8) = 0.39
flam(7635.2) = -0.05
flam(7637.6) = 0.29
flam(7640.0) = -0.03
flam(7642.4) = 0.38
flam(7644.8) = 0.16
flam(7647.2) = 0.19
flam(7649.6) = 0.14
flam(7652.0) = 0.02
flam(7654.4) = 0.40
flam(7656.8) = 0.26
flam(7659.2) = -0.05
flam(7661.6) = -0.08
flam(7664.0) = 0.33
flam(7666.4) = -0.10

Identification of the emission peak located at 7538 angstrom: [O II]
